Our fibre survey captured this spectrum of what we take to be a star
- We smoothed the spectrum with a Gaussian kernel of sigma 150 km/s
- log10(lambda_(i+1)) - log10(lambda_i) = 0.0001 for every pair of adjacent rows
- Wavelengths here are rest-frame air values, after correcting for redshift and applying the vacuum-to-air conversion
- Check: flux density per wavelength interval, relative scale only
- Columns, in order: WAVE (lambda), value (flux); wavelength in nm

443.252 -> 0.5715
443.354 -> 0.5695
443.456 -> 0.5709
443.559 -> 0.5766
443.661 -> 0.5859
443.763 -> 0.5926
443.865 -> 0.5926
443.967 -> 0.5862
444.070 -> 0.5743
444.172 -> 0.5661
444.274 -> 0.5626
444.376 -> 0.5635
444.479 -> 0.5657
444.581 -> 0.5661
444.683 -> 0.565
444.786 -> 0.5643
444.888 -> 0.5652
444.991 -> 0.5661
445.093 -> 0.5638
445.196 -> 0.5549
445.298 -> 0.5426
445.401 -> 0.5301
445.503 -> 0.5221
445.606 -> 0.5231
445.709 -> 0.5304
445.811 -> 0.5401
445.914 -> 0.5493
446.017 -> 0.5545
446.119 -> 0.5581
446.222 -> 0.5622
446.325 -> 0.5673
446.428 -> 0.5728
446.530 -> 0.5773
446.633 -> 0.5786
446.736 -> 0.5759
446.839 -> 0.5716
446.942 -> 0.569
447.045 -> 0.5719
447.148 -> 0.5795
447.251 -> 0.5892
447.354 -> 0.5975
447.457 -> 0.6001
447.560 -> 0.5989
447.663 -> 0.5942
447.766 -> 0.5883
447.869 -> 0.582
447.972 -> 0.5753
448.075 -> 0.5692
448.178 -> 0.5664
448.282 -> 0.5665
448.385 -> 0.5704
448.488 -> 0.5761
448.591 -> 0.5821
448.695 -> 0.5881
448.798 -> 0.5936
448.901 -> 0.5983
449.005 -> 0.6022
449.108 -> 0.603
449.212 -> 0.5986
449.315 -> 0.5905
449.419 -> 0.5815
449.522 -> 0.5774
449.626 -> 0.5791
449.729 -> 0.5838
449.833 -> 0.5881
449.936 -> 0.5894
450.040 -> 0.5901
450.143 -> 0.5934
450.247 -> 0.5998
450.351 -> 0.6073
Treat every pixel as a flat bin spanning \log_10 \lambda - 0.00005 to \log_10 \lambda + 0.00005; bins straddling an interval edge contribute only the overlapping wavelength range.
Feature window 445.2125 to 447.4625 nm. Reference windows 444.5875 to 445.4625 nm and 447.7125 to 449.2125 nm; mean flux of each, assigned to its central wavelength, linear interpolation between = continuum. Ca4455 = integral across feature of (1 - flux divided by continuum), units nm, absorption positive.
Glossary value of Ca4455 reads 0.024 nm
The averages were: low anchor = 0.557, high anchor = 0.583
